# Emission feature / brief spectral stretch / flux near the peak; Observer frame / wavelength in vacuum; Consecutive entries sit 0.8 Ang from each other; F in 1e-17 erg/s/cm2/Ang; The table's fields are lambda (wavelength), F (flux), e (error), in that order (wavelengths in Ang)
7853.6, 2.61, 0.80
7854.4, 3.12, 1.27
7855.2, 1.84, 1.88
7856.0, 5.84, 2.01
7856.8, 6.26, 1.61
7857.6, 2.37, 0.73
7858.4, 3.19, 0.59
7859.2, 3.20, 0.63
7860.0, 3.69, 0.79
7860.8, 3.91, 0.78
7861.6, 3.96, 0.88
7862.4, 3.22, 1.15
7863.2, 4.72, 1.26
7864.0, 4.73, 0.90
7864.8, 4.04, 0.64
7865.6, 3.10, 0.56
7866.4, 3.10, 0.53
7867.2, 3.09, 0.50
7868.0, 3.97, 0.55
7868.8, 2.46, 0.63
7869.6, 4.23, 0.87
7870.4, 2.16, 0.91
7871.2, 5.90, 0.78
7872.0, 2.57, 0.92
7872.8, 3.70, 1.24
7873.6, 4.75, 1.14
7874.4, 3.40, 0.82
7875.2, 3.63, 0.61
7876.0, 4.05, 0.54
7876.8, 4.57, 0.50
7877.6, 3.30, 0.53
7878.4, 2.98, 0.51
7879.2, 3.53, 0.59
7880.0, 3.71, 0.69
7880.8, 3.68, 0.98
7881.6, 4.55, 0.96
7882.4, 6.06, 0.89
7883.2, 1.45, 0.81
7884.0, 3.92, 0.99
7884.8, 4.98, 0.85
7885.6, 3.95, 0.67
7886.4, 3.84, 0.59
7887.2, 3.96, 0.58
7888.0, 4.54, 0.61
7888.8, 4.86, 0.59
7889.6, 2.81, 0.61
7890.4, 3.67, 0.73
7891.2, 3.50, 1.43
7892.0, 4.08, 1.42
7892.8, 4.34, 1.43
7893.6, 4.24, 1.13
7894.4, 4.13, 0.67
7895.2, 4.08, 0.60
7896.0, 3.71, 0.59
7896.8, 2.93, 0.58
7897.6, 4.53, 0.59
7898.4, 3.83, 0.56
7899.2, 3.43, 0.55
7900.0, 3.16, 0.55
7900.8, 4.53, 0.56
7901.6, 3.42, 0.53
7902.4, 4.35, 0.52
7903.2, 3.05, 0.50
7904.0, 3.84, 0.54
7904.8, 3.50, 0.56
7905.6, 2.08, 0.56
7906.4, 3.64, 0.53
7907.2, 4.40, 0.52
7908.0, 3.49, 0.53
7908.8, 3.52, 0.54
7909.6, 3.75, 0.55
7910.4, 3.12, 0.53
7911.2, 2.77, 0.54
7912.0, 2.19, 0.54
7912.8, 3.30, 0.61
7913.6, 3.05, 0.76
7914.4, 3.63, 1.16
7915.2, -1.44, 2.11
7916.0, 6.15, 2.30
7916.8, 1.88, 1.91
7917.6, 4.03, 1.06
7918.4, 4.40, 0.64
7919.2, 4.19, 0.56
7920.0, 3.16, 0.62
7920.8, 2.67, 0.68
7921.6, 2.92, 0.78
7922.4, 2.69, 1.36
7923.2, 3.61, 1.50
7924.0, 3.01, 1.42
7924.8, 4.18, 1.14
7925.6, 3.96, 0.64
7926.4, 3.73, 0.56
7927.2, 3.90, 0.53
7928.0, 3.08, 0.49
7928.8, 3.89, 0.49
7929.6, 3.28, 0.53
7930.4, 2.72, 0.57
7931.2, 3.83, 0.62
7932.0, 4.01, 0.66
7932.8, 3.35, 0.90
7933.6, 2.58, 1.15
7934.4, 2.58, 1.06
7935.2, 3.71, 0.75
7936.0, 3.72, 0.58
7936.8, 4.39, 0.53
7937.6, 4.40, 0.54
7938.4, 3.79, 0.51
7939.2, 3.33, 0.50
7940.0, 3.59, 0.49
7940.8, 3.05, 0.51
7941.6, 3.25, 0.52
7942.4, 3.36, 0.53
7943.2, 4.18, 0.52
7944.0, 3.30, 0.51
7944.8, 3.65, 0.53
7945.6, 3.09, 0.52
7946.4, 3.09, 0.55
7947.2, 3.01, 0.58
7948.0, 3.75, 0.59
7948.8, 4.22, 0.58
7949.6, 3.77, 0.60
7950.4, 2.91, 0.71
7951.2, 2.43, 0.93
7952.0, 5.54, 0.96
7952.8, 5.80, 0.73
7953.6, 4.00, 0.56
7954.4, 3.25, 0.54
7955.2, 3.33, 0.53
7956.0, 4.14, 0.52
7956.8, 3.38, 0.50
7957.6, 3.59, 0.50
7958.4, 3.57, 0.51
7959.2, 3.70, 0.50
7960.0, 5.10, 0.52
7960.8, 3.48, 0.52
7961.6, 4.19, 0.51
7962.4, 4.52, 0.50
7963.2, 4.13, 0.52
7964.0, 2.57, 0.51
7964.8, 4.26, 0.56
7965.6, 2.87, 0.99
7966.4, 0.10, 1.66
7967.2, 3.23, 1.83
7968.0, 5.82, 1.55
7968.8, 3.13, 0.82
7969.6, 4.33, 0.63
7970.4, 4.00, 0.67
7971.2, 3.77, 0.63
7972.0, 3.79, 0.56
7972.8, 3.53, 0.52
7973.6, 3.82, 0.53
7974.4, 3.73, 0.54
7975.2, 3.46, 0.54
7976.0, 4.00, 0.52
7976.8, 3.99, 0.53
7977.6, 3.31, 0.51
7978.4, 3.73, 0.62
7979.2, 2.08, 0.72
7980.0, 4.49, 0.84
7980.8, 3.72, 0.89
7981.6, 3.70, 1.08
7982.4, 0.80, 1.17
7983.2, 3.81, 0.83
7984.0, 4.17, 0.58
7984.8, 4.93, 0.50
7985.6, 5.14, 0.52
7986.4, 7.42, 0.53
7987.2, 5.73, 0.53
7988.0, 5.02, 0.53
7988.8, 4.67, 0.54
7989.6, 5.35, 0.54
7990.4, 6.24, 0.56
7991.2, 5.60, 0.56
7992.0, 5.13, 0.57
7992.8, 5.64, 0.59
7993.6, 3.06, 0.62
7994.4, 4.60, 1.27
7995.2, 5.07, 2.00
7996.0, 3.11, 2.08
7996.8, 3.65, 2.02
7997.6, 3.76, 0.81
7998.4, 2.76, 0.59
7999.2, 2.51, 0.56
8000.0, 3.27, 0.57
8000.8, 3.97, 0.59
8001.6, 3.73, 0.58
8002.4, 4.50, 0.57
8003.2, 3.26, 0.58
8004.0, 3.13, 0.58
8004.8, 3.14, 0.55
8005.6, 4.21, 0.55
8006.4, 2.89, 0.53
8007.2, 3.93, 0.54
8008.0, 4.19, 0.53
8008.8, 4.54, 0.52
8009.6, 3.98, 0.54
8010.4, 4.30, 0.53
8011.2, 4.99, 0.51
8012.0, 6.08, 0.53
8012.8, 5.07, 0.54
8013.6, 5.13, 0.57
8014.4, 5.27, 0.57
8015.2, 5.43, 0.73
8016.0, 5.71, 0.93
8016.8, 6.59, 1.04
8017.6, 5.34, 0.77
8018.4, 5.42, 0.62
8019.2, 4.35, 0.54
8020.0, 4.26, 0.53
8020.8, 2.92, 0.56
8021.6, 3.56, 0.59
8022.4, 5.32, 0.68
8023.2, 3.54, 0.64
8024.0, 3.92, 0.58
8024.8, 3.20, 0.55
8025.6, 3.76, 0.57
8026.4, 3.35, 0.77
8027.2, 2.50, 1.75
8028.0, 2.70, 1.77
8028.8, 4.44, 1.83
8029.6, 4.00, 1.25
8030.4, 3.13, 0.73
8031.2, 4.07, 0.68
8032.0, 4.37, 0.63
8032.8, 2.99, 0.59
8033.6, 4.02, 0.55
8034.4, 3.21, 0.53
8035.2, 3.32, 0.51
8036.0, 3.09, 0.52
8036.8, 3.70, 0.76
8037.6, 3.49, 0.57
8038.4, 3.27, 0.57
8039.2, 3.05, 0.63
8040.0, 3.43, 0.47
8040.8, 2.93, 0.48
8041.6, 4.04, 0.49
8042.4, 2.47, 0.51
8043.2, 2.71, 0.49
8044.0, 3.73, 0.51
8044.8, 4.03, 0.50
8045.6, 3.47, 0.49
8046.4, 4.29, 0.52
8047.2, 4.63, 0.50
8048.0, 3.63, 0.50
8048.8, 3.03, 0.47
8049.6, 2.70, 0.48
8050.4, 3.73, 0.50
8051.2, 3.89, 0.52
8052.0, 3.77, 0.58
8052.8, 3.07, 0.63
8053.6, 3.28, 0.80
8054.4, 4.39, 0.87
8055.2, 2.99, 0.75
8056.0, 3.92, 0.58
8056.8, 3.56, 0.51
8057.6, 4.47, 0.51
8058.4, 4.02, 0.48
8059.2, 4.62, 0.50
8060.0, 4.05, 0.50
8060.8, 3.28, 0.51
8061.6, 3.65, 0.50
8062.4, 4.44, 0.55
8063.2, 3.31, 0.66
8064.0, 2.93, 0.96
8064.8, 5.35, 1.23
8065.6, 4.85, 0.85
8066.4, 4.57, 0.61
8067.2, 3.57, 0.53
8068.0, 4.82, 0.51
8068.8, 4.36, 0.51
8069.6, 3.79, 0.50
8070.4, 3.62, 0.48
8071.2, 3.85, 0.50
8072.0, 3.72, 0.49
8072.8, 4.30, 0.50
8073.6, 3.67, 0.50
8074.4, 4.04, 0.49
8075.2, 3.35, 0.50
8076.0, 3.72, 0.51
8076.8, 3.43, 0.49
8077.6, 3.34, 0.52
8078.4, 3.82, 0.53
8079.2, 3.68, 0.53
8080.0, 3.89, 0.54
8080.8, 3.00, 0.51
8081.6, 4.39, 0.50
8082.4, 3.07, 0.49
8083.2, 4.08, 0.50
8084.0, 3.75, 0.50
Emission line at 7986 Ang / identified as Halpha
